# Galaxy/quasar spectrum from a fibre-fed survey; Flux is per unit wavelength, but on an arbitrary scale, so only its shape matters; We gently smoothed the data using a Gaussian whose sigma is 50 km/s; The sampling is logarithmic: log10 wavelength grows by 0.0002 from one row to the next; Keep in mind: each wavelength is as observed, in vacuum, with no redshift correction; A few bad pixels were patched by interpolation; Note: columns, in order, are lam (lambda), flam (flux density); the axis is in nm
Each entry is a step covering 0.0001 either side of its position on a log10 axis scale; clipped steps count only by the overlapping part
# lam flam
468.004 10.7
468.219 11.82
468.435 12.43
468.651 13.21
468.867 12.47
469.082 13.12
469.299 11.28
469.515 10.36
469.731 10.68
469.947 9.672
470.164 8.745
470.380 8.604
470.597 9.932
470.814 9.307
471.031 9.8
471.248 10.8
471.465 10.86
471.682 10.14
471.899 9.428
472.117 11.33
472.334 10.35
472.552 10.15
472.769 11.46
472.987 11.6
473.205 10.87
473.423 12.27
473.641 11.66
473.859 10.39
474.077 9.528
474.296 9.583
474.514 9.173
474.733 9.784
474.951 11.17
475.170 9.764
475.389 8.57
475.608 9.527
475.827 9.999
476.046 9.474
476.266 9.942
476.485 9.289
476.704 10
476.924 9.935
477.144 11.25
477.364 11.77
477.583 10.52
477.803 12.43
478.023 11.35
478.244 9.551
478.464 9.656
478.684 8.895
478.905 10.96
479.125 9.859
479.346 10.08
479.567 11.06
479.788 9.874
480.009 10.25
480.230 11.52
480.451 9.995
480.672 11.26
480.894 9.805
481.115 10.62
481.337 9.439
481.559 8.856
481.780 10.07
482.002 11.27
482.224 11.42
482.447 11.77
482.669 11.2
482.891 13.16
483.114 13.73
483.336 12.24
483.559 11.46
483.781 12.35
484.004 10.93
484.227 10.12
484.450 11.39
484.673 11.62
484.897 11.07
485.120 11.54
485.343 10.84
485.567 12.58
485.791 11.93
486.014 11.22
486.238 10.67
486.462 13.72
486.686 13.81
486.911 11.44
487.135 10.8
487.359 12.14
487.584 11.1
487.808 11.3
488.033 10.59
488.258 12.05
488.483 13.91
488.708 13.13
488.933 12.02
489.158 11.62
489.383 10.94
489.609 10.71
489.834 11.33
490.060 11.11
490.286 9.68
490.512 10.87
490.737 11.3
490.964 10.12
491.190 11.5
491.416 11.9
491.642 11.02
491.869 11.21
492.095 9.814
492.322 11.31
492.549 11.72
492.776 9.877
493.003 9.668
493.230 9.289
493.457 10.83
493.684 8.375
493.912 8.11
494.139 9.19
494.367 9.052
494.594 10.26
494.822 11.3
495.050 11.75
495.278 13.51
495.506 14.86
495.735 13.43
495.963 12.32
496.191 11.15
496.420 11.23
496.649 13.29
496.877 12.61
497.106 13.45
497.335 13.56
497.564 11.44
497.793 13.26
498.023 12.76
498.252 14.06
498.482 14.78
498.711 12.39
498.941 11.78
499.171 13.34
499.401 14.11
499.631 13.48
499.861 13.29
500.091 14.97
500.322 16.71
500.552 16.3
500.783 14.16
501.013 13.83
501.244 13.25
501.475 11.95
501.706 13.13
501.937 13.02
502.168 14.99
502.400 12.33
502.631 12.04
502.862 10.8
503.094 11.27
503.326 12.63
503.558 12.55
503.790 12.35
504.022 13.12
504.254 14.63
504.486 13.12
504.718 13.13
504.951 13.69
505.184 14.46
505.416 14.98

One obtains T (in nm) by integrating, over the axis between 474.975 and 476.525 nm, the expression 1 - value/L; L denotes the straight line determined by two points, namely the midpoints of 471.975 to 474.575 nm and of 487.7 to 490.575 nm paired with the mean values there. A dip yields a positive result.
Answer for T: 0.17 nm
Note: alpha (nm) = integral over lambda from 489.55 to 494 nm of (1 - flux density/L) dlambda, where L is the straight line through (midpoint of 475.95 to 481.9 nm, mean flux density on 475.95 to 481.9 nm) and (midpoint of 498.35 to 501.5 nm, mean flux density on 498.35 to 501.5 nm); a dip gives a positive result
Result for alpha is 0.71 nm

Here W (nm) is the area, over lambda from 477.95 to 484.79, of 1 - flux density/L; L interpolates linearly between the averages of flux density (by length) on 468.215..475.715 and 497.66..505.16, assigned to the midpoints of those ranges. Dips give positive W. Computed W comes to 0.371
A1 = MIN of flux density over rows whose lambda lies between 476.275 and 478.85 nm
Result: 8.895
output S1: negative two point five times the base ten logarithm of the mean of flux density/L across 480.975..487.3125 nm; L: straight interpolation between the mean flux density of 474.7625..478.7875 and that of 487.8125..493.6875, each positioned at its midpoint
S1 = -0.08 mag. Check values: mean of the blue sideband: 10.2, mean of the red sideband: 11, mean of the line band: 11.5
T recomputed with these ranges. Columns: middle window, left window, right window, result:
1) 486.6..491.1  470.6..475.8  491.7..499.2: -0.09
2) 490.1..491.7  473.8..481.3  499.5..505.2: 0.13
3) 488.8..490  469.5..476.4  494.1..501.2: 0.07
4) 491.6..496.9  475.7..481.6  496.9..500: 0.66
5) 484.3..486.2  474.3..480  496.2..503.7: -0.04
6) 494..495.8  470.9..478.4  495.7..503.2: 0.16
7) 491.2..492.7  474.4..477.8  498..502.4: 0.16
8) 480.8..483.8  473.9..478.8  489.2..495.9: -0.25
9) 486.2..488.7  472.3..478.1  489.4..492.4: -0.29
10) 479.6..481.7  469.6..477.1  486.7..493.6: 0.07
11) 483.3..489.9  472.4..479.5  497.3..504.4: -0.05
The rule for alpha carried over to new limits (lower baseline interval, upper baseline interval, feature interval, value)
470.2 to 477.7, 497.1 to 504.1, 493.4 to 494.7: 0.341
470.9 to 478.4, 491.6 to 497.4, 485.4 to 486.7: -0.152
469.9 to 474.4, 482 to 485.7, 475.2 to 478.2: 0.160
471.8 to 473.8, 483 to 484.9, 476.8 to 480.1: 0.248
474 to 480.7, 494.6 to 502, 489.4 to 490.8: 0.141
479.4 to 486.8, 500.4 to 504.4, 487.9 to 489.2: -0.048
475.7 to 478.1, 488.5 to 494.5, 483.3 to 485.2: -0.141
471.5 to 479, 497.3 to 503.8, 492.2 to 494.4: 0.471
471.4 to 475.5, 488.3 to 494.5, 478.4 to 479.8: 0.058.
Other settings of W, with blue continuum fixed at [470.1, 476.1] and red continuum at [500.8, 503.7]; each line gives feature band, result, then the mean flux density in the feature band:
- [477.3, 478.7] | -0.01 nm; 10.7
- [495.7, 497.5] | -0.05 nm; 12.6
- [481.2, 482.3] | 0.07 nm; 10.2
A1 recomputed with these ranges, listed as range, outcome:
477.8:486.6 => 8.856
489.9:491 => 9.68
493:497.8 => 8.11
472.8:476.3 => 8.57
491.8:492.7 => 9.814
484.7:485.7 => 10.84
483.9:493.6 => 9.289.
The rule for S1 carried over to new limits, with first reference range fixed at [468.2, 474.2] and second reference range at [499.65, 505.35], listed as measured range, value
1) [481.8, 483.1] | -0.01 mag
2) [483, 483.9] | -0.06 mag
